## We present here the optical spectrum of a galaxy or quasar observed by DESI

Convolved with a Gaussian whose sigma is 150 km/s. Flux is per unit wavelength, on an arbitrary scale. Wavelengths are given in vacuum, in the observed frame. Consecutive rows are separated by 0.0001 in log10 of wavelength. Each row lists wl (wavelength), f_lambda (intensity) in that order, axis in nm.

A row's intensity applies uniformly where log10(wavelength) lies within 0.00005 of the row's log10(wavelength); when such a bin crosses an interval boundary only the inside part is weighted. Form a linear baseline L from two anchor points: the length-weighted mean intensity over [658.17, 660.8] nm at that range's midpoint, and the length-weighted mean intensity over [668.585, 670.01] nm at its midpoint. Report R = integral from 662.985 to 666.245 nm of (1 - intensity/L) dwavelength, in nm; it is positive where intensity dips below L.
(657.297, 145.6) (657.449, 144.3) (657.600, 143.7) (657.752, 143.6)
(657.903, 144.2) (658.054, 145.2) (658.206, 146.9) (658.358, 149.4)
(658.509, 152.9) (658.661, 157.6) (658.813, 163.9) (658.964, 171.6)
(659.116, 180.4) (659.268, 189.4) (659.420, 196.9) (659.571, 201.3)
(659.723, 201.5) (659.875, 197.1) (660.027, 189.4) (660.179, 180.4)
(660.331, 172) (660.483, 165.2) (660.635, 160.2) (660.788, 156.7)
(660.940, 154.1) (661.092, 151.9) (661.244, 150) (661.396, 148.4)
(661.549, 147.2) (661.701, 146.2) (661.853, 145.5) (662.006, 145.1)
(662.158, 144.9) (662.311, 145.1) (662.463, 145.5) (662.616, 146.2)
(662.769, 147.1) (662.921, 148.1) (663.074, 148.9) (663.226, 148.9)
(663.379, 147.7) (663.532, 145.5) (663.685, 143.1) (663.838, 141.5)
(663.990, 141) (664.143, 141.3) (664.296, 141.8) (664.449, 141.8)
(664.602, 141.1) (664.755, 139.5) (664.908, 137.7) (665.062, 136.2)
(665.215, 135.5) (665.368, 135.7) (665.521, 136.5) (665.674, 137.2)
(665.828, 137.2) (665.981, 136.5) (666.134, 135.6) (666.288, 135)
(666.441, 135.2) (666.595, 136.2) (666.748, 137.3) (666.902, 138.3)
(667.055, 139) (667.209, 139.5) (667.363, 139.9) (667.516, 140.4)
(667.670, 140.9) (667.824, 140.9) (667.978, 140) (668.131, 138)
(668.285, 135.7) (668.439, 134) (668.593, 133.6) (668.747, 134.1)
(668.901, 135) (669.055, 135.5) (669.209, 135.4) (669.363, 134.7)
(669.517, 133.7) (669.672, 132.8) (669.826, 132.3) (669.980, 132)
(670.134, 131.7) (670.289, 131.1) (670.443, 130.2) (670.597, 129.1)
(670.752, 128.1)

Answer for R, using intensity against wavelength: 0.28 nm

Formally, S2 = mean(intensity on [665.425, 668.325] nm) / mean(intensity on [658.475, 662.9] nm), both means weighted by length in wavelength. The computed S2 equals 0.84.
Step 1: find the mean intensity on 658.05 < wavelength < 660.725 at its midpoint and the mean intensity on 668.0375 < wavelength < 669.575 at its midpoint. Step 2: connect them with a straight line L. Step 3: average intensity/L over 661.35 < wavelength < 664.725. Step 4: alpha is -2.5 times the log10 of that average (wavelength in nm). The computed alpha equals 0.10 mag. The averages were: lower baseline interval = 174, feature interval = 145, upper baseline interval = 135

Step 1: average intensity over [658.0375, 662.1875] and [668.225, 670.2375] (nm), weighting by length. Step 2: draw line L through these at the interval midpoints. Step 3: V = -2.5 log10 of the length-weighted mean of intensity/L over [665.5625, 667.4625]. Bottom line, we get 0.05 mag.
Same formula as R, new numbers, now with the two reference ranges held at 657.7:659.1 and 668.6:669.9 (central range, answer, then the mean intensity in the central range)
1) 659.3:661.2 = -0.33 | 177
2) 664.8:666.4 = 0.05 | 136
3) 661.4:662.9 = 0.01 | 146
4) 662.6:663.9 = -0.01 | 146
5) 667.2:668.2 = -0.02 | 140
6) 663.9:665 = 0.02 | 141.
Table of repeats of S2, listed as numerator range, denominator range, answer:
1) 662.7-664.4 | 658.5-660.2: 0.79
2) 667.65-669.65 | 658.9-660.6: 0.73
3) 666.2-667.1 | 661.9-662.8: 0.94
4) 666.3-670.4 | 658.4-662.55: 0.82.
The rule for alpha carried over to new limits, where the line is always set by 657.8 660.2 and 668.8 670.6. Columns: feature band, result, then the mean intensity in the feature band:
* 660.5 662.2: 0.09 mag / 151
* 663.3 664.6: 0.08 mag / 143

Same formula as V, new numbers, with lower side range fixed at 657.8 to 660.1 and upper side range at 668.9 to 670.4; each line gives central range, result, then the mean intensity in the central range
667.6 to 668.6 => 0.008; 138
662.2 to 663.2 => 0.083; 147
